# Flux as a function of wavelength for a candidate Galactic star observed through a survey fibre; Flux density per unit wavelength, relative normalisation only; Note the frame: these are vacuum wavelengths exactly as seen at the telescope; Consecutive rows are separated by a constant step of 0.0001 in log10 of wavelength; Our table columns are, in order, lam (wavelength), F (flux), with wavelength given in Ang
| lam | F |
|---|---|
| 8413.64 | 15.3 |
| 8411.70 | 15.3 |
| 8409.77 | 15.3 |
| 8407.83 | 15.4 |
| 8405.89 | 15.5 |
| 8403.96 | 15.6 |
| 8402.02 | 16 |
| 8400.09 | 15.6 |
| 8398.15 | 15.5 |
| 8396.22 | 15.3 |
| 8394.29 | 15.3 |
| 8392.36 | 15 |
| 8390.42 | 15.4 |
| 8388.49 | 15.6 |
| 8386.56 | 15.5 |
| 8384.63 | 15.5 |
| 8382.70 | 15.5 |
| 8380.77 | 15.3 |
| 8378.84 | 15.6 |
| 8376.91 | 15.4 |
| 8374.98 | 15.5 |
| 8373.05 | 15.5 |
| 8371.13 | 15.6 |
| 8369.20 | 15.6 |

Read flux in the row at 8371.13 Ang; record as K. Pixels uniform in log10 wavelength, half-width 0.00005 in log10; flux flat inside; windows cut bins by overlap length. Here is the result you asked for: 15.6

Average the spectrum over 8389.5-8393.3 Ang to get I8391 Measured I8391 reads 15.2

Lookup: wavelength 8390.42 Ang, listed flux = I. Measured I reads 15.4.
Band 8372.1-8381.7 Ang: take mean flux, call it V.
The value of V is 15.5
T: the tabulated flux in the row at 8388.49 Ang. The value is 15.6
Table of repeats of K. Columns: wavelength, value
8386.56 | 15.5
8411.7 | 15.3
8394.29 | 15.3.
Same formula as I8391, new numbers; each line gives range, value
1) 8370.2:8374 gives 15.6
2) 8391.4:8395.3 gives 15.2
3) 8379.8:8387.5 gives 15.5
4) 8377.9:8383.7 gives 15.5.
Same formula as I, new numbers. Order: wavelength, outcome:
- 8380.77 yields 15.3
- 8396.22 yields 15.3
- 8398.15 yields 15.5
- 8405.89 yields 15.5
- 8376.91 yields 15.4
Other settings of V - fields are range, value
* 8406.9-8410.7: 15.3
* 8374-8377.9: 15.4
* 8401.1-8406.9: 15.7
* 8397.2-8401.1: 15.5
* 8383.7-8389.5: 15.5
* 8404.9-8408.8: 15.4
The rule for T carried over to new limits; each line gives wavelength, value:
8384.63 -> 15.5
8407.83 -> 15.4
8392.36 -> 15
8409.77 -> 15.3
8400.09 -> 15.6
